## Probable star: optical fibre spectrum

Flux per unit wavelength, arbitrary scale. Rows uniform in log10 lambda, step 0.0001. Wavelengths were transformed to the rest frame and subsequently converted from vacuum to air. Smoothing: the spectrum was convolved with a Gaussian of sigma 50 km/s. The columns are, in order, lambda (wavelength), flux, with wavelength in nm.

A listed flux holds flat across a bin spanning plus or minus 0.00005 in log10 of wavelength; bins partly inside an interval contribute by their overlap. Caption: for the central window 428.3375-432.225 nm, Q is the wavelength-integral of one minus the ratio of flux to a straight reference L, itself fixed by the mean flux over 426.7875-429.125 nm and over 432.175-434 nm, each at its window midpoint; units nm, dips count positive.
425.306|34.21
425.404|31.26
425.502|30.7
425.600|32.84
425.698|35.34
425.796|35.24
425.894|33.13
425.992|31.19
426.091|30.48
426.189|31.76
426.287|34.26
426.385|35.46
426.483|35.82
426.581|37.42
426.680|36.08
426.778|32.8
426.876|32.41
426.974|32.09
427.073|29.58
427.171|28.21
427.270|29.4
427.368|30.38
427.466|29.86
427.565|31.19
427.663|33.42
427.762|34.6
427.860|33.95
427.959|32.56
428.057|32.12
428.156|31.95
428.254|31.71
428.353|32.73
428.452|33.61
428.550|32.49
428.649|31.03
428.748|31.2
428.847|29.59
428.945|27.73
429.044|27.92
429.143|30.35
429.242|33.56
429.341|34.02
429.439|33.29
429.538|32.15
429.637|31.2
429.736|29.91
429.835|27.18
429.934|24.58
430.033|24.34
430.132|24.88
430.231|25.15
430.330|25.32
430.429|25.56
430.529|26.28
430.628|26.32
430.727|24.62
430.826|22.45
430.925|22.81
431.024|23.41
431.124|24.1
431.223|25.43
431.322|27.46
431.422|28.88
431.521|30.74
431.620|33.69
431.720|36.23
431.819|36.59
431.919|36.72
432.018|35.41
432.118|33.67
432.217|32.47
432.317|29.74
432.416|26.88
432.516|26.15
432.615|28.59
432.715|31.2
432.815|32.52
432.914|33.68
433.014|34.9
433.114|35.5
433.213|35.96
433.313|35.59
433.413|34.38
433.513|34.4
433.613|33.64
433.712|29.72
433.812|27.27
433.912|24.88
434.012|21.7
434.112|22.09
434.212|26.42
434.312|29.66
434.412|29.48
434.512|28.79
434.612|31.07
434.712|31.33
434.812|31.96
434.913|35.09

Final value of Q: 0.25 nm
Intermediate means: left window 31.3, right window 31.3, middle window 29.3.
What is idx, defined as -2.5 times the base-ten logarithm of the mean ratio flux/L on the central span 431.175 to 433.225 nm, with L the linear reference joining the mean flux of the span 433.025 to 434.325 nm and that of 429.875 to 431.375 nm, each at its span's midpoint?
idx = -0.16 mag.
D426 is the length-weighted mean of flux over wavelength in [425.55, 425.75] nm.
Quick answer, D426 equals 34.1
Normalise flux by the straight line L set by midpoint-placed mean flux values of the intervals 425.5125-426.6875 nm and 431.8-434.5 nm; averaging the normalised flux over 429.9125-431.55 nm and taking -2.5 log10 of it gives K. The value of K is 0.25 mag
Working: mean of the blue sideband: 33.9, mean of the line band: 25.4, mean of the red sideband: 31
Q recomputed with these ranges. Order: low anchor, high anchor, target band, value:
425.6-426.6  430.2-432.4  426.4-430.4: 0.088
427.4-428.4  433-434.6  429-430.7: 0.181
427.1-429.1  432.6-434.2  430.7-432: 0.089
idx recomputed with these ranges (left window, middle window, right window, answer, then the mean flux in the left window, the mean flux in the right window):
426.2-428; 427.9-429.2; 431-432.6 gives 0.03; 32.7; 30.5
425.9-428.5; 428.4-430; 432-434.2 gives 0.05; 32.5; 30.8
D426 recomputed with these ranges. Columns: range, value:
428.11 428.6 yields 32.5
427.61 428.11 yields 33.3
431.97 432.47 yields 31.6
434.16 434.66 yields 29.1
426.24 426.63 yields 35.8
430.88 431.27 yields 23.9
